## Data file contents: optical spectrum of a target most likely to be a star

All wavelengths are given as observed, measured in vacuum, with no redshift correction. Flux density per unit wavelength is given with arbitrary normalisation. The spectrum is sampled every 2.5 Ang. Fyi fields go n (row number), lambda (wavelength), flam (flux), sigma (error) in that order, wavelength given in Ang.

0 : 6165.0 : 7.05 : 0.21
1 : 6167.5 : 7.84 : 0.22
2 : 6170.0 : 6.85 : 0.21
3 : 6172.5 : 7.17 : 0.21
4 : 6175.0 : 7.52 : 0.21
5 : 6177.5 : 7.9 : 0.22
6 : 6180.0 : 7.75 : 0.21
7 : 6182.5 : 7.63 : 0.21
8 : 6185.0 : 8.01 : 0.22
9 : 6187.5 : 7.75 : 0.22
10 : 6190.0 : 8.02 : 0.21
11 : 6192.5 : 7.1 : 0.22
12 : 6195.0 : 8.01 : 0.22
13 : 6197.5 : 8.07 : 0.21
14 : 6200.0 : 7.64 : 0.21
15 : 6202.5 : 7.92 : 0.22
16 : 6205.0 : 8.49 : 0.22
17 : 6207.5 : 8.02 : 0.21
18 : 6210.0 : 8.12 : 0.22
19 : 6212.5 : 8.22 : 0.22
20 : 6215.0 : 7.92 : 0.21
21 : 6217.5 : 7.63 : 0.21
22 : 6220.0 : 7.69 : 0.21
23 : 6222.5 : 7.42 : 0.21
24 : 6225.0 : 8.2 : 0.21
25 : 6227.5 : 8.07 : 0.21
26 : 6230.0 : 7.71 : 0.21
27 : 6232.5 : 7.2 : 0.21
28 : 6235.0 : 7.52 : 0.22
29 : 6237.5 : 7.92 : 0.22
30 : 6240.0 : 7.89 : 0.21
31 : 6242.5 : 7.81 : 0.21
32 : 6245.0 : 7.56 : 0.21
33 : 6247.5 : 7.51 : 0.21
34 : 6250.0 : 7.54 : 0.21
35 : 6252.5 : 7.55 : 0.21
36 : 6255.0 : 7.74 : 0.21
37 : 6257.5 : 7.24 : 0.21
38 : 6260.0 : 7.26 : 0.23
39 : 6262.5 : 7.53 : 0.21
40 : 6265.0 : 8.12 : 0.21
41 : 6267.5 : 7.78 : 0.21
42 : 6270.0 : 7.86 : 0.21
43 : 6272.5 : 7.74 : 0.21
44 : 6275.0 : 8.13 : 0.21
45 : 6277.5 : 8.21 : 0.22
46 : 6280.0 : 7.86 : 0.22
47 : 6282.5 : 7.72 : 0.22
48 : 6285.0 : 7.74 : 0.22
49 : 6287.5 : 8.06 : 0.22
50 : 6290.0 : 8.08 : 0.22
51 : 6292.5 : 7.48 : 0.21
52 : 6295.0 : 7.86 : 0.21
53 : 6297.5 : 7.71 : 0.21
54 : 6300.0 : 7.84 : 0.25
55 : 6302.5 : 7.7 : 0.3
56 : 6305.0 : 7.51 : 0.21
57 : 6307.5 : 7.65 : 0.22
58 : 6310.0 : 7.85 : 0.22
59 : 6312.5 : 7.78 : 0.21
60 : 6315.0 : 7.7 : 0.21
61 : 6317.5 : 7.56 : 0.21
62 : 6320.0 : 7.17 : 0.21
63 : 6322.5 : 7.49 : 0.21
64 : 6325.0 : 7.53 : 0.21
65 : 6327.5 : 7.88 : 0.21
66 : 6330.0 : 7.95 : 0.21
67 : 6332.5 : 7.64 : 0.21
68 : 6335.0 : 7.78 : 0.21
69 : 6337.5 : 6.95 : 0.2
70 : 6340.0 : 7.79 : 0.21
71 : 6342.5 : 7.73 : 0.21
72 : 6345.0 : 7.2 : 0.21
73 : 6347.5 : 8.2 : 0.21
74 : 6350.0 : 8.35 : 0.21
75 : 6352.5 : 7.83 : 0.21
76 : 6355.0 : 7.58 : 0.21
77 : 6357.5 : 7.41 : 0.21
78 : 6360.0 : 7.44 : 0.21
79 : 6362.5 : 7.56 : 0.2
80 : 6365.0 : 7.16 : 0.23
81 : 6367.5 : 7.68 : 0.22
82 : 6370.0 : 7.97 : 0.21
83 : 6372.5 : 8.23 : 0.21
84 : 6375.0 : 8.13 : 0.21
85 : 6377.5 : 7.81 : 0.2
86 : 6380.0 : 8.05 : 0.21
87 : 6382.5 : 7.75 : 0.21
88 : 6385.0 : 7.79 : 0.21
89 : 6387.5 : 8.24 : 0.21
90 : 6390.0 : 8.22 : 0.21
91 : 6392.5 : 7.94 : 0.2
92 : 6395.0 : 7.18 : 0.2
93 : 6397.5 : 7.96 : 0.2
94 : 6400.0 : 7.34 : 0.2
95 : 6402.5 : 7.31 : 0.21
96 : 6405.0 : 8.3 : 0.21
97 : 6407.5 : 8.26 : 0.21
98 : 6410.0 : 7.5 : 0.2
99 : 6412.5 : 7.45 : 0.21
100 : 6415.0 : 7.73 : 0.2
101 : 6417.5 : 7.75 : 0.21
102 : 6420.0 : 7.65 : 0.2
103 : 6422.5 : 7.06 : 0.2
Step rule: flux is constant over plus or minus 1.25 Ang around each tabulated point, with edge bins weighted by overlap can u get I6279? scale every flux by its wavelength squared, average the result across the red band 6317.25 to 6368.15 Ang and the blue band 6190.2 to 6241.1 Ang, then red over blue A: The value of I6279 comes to 1.01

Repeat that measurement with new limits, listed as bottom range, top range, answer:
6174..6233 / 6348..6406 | 1.05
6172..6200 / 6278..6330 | 1.04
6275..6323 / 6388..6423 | 1.03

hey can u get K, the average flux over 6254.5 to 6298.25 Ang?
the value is 7.79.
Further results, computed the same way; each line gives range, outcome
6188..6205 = 7.84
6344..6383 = 7.78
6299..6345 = 7.63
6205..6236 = 7.84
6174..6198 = 7.77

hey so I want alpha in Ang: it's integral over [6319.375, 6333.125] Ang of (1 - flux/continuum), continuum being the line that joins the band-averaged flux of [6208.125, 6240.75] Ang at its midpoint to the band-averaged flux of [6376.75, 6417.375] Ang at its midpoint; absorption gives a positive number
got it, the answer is 0.3 Ang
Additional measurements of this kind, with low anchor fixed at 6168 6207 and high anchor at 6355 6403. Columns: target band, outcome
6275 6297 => -0.41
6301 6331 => 0.37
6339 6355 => -0.17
